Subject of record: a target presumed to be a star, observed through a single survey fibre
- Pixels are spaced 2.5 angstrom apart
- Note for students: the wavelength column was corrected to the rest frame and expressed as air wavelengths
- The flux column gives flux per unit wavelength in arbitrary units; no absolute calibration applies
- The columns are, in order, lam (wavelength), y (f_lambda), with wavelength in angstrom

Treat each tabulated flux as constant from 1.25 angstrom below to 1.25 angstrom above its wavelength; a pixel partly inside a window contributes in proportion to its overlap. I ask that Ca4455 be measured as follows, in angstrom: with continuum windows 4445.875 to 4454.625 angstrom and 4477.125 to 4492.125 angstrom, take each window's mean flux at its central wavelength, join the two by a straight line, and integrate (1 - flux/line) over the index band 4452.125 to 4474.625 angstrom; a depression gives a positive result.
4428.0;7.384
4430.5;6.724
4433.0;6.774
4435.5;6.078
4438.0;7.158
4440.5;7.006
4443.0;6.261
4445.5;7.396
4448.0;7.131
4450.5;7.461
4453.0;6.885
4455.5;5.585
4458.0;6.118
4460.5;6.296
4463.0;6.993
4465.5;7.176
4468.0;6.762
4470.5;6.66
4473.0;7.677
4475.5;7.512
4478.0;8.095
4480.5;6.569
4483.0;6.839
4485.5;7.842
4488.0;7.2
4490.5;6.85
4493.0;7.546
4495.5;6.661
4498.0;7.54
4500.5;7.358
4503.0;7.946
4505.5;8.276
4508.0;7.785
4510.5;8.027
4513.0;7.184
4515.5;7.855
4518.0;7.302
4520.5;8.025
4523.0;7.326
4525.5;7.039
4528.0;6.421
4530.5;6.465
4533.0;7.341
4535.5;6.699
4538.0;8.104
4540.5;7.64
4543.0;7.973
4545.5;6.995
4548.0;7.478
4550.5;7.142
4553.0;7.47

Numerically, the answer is 1.5 angstrom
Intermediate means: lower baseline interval 7.12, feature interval 6.69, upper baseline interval 7.22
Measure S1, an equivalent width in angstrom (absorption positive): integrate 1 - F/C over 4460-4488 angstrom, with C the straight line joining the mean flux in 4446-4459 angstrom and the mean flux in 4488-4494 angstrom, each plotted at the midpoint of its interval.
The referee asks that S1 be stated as -0.8 angstrom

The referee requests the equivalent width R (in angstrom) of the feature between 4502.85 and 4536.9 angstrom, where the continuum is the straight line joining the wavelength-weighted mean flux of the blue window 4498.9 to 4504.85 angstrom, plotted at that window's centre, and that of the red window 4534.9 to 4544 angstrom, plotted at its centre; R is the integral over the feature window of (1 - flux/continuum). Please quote 1.30 angstrom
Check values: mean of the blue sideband 7.71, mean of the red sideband 7.66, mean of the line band 7.39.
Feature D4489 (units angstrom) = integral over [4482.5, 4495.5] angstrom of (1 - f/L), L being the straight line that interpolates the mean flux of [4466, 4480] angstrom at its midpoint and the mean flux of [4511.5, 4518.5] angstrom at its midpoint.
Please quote 0.3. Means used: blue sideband 7.29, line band 7.22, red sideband 7.48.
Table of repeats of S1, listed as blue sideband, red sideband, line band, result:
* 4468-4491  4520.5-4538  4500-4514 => -1.3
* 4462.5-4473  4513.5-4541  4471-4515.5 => -2.2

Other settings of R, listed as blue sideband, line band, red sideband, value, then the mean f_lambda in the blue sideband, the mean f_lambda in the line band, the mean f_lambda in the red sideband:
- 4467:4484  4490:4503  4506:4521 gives 0.32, 7.17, 7.28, 7.71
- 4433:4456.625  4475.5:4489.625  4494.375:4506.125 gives -0.05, 6.78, 7.31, 7.53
